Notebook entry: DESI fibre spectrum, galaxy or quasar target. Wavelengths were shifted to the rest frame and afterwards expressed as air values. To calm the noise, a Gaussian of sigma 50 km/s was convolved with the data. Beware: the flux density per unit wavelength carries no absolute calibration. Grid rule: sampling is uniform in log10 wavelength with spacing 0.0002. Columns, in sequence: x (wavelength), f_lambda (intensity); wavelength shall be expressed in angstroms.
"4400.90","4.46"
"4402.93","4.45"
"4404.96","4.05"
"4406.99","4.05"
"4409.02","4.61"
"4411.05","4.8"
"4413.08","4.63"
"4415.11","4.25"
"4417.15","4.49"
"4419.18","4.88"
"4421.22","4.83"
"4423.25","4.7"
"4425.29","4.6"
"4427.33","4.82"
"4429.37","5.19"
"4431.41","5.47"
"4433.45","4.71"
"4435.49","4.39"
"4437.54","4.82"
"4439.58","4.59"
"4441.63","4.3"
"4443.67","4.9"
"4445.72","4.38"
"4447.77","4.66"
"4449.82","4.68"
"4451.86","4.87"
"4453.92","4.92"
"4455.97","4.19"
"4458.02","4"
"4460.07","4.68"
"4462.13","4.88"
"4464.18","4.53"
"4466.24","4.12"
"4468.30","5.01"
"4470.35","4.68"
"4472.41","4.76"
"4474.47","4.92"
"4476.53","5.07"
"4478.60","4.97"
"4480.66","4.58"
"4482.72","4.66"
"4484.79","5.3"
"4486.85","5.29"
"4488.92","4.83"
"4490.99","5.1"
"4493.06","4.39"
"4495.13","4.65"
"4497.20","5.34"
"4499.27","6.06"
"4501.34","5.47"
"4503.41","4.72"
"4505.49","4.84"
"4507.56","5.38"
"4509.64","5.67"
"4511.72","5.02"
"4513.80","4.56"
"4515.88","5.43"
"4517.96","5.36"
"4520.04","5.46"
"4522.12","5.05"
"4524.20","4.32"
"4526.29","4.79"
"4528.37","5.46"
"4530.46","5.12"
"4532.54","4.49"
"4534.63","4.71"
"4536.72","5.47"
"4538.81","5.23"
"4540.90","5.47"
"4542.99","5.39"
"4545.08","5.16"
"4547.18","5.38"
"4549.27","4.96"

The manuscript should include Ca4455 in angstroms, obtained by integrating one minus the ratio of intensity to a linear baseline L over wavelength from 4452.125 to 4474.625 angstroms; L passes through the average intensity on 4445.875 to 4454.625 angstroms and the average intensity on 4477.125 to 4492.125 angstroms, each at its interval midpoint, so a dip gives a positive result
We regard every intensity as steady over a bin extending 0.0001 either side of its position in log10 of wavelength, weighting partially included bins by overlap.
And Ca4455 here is 1.01 angstroms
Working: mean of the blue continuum 4.74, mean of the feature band 4.6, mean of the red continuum 4.96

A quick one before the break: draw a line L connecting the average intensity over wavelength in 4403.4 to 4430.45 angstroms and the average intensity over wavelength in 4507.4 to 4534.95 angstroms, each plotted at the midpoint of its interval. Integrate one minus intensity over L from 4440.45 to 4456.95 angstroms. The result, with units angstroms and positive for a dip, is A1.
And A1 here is 0.5 angstroms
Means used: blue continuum 4.61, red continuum 5.06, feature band 4.61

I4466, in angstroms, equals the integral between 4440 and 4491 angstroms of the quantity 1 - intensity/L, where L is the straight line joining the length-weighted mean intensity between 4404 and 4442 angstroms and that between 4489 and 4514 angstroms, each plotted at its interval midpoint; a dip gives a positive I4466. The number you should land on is 1.82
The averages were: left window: 4.65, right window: 5.11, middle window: 4.72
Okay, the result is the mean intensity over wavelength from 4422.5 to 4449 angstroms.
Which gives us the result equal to 4.73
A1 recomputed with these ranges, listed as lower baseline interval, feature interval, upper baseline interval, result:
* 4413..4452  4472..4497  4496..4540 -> 0.4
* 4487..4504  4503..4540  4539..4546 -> 1.1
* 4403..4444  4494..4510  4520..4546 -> -0.9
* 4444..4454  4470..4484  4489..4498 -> -0.1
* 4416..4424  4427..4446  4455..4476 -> -0.4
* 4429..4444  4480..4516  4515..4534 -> -0.8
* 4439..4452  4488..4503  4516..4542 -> -0.6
